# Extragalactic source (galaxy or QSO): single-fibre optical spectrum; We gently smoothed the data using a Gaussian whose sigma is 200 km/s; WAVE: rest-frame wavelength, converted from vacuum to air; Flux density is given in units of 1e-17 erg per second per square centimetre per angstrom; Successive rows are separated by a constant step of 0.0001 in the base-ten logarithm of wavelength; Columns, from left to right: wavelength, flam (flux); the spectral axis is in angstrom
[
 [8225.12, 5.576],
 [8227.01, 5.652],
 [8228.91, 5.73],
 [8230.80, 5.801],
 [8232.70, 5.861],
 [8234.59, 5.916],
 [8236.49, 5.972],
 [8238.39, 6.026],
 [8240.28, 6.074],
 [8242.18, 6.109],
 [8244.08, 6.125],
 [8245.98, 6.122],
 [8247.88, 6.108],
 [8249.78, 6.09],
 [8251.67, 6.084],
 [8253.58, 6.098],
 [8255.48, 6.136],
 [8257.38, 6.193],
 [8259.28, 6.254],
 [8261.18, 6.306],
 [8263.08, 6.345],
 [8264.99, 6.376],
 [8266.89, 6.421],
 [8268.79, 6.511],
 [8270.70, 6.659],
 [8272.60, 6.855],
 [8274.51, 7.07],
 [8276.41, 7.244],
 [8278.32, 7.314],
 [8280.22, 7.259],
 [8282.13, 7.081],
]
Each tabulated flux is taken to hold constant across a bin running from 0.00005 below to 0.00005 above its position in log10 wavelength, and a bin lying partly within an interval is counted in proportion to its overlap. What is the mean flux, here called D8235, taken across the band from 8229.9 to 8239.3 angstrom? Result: 5.91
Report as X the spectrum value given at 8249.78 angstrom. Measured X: 6.09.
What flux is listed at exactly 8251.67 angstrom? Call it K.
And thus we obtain 6.084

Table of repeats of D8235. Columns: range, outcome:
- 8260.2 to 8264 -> 6.33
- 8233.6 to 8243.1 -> 6.02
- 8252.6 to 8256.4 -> 6.1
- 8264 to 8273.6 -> 6.56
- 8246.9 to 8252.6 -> 6.1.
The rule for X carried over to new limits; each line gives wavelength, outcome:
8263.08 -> 6.345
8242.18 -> 6.109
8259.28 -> 6.254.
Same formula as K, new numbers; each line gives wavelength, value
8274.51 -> 7.07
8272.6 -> 6.855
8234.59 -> 5.916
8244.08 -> 6.125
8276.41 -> 7.244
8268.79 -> 6.511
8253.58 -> 6.098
